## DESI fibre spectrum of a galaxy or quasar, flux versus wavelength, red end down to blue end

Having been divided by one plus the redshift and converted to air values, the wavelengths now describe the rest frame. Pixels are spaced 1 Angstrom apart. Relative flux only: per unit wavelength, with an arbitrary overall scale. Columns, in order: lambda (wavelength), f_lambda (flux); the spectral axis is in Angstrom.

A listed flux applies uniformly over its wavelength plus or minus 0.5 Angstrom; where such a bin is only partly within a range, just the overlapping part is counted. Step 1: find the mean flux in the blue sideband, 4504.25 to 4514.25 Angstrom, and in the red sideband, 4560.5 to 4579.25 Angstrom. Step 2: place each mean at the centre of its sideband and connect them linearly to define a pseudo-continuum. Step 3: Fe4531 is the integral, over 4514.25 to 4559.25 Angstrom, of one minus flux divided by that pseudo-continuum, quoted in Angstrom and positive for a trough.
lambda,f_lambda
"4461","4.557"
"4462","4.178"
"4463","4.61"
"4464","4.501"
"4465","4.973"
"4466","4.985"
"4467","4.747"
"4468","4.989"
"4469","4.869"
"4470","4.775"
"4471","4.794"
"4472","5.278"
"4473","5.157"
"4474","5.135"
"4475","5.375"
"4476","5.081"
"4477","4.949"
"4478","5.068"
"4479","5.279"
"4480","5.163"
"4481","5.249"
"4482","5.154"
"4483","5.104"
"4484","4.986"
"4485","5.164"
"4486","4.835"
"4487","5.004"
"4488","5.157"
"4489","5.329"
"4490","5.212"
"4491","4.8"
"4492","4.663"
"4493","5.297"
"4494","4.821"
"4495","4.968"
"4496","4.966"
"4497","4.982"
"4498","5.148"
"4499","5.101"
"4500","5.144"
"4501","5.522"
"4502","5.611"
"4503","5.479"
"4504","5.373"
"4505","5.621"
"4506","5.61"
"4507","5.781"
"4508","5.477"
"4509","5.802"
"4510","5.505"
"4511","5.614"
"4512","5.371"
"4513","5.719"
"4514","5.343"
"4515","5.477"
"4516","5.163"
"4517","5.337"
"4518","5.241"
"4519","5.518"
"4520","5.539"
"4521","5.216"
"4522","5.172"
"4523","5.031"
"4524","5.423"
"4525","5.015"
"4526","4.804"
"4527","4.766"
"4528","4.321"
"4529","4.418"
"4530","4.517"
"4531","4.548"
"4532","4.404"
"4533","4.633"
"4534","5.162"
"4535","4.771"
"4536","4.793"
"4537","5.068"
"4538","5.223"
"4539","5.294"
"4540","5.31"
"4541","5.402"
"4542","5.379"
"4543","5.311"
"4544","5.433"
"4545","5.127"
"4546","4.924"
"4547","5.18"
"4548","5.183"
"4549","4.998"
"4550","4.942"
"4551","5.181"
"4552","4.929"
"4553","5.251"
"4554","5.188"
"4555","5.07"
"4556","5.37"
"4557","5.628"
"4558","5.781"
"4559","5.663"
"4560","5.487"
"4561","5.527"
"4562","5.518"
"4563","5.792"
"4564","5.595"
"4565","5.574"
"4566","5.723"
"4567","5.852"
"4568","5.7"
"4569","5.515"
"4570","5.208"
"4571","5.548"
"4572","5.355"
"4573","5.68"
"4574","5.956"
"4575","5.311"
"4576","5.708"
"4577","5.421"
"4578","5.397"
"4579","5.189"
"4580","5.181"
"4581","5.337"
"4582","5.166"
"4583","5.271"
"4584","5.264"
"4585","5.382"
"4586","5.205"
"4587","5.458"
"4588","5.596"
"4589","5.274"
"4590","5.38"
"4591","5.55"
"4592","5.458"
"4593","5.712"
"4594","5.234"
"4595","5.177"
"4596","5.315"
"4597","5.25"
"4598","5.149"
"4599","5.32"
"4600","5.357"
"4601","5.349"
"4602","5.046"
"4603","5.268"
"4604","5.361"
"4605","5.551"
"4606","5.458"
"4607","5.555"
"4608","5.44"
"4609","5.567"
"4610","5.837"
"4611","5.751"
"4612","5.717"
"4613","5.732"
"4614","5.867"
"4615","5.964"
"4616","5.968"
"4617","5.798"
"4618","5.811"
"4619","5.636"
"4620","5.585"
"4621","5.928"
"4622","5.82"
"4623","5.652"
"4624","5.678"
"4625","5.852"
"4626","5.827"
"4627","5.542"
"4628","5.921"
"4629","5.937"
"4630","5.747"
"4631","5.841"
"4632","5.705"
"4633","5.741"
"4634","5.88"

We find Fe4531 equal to 3.7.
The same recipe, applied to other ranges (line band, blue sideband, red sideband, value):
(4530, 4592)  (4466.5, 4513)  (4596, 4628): 1.4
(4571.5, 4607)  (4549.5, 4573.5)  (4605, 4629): 1.4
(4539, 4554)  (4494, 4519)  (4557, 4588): 0.7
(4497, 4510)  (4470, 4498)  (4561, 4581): -0.7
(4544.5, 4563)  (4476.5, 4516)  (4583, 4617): 0.3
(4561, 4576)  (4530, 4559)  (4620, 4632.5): -0.8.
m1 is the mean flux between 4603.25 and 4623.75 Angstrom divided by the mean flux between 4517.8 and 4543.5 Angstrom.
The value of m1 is 1.14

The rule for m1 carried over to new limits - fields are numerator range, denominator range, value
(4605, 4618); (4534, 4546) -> 1.10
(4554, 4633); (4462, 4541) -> 1.08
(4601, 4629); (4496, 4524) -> 1.05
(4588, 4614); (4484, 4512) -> 1.04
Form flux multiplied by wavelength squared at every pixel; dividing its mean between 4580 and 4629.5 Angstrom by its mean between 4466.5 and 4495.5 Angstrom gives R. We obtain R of 1.2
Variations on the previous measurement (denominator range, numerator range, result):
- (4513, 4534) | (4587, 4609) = 1.11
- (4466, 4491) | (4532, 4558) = 1.05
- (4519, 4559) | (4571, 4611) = 1.09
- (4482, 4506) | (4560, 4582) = 1.11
